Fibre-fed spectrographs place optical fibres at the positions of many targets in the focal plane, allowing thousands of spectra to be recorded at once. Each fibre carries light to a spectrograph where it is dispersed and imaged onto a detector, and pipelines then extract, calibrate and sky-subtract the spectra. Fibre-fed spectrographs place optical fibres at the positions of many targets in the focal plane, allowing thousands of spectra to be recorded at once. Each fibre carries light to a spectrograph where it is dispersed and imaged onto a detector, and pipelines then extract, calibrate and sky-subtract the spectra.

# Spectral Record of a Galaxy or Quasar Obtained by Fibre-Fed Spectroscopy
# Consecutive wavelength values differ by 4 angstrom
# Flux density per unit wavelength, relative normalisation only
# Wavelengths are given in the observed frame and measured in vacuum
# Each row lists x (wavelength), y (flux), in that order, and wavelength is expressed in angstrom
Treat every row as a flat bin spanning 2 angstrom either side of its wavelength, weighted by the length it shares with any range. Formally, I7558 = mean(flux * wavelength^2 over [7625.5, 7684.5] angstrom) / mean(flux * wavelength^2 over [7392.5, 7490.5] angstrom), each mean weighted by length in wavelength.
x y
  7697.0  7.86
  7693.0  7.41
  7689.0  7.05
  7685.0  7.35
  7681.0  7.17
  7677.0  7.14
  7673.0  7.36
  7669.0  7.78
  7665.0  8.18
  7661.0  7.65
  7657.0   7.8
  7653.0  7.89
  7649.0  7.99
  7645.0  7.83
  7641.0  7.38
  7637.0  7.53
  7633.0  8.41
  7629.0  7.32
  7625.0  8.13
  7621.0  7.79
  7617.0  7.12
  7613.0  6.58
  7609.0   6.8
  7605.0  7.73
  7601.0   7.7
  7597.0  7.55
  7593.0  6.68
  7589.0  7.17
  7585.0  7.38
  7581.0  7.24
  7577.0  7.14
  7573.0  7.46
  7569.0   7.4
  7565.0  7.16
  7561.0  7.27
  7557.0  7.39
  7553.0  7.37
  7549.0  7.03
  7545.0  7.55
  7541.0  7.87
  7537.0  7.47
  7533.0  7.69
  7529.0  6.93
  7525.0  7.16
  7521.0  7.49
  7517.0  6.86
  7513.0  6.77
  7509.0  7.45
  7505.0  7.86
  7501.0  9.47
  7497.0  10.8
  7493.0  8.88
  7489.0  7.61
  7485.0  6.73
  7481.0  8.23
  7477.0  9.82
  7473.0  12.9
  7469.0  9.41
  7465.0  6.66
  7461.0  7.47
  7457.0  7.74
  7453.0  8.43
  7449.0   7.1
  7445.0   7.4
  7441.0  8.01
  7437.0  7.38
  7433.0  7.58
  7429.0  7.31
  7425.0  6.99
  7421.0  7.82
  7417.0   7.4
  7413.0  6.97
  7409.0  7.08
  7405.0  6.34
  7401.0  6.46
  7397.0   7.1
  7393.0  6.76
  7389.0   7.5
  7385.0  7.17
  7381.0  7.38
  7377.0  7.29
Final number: 1.05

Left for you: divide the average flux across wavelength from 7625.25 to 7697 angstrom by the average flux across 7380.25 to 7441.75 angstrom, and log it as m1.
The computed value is 1.06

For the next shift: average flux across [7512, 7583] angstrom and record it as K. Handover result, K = 7.3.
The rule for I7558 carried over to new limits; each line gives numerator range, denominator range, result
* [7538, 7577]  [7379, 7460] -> 1.05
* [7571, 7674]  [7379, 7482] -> 1.03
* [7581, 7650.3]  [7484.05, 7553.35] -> 0.99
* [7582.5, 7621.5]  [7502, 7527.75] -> 1.01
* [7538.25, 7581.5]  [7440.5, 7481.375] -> 0.89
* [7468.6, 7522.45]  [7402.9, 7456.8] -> 1.18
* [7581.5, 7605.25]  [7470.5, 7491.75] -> 0.83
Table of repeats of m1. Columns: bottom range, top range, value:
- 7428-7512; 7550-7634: 0.89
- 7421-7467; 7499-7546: 1.01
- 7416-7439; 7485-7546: 1.06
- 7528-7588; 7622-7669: 1.06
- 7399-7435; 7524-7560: 1.04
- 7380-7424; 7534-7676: 1.06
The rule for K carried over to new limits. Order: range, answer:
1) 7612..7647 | 7.59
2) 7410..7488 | 7.95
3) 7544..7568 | 7.29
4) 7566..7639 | 7.39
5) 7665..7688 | 7.42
